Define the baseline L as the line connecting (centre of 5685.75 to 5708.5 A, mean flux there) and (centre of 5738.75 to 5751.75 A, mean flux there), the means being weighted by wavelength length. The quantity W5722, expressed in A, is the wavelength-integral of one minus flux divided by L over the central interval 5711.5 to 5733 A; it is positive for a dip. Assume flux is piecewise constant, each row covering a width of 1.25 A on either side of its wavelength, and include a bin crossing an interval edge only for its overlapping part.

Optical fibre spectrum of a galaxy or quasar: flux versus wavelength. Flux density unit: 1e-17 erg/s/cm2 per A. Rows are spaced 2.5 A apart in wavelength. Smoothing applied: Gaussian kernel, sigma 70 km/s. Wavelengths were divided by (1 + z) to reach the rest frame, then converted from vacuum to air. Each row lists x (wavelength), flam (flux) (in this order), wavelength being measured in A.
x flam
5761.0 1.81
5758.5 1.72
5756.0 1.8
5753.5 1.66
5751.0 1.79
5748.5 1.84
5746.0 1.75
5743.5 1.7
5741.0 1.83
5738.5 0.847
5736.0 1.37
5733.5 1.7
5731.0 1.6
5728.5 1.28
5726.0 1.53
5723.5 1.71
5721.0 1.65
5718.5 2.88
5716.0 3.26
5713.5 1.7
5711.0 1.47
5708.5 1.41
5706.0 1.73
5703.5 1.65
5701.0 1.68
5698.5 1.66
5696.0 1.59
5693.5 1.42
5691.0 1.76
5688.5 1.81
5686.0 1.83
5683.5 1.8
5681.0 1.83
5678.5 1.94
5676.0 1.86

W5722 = -3.08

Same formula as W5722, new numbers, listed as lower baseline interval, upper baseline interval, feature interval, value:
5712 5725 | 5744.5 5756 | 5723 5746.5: 5.4 A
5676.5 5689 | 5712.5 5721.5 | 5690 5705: 3.4 A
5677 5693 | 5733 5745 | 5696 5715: 0.6 A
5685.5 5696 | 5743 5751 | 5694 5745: 0.6 A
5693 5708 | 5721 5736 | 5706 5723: -4.7 A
